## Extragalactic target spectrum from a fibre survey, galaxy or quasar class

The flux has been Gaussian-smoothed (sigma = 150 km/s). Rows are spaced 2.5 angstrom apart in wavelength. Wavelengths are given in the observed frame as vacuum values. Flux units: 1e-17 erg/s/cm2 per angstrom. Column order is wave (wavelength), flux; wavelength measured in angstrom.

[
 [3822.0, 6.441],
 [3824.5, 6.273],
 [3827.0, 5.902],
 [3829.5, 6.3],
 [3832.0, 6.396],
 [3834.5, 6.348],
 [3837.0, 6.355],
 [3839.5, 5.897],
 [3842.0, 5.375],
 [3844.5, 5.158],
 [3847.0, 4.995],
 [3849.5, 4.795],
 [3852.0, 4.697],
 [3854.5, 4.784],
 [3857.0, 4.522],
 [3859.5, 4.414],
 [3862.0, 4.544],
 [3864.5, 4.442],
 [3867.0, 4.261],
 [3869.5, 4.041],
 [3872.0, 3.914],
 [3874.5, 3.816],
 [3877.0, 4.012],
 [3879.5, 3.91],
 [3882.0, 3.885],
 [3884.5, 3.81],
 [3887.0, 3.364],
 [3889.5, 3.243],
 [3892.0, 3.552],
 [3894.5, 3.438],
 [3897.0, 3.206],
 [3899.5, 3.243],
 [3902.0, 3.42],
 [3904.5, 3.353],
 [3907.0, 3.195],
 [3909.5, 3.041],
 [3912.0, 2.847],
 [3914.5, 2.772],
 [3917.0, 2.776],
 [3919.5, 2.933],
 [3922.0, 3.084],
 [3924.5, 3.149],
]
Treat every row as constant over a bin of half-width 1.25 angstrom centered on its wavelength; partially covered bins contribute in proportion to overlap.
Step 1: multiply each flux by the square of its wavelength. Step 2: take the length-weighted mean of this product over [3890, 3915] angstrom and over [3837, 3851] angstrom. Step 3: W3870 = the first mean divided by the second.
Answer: 0.62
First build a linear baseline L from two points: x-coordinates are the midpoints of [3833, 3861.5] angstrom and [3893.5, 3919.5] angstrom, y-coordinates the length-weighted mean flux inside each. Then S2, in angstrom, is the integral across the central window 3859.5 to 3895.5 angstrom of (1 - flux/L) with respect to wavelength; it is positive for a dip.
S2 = 2.1 angstrom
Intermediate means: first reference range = 5.21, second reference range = 3.12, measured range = 3.9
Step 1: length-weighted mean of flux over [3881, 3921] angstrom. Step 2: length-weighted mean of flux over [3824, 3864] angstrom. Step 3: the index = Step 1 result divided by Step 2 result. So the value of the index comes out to 0.6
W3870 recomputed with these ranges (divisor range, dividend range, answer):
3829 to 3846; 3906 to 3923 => 0.52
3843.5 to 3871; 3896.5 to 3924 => 0.69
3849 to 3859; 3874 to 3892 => 0.80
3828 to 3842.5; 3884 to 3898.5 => 0.57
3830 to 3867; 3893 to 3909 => 0.65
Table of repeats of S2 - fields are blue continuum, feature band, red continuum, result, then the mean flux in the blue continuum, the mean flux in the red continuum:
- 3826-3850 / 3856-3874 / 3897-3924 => 1.9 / 5.78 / 3.08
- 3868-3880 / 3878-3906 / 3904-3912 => 0.1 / 3.95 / 3.13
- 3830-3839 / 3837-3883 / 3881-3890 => 3.4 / 6.32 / 3.59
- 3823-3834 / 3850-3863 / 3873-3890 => 0.8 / 6.23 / 3.74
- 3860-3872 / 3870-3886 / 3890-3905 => 0.2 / 4.29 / 3.36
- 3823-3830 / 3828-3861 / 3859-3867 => -0.3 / 6.15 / 4.44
